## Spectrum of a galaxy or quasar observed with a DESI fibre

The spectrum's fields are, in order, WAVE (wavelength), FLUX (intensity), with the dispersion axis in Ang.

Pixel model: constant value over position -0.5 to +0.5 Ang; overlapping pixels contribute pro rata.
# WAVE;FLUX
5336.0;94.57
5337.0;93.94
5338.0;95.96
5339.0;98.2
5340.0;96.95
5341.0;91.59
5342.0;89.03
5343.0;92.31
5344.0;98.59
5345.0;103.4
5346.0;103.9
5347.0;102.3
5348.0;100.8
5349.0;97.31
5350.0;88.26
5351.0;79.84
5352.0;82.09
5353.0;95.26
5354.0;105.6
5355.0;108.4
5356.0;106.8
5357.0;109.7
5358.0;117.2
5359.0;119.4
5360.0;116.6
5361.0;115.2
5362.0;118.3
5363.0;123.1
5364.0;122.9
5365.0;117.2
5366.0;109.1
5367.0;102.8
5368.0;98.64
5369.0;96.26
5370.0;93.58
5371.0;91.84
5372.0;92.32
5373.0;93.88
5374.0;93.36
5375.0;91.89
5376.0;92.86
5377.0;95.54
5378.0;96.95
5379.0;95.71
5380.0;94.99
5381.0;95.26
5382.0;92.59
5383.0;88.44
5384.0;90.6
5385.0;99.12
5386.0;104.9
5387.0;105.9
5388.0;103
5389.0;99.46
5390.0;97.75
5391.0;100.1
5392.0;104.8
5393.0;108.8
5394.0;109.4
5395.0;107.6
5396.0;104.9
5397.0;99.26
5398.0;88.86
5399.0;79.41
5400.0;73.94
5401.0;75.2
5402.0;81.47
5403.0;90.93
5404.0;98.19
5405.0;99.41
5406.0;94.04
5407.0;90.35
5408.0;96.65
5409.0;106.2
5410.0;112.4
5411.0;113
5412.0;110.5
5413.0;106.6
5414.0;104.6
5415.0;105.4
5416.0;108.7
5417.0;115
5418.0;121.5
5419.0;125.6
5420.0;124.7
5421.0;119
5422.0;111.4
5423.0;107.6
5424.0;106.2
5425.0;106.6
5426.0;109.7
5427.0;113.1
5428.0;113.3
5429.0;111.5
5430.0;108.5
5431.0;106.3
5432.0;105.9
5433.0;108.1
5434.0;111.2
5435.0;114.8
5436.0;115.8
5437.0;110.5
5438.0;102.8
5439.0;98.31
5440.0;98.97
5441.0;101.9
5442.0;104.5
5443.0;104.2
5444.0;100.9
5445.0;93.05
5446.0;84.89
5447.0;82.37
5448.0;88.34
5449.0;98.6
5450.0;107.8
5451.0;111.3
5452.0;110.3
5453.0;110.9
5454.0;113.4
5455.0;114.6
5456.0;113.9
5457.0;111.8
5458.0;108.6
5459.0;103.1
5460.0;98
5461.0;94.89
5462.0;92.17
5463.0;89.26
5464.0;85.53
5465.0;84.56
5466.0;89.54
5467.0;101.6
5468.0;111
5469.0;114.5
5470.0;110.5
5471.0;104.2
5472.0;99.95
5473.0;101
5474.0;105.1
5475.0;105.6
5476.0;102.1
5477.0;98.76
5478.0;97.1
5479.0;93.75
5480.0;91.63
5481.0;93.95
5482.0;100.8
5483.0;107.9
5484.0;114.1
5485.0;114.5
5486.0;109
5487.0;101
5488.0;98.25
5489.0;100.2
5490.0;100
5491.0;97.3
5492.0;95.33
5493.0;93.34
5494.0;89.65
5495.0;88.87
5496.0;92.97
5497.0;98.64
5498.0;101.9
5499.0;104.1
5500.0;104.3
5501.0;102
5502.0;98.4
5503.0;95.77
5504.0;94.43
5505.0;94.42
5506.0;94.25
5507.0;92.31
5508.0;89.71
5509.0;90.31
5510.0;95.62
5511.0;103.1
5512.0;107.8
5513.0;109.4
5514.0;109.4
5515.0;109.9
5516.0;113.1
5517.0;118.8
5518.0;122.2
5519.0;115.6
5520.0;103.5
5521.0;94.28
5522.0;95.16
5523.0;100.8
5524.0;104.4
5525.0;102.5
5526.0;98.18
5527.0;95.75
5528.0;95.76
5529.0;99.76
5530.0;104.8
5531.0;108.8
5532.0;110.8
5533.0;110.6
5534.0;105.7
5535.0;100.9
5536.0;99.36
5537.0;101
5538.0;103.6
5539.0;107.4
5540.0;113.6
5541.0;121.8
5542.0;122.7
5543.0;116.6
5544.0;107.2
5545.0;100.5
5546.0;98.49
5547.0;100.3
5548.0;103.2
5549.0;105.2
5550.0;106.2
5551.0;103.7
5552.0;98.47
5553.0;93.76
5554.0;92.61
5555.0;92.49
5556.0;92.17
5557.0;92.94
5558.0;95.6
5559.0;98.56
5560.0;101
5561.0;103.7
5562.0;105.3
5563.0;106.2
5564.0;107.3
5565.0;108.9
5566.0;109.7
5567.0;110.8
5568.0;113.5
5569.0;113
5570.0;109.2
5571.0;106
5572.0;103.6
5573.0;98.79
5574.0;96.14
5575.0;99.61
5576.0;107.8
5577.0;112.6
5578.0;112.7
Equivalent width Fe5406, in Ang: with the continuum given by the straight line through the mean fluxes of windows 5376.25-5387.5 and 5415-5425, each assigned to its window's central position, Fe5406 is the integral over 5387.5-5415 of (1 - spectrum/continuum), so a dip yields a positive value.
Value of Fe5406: 1.8 Ang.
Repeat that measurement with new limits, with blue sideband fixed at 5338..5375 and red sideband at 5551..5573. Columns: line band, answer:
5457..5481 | 0.66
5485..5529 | 0.73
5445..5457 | -0.13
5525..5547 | -0.69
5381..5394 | 0.26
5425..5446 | -0.84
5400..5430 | -1.08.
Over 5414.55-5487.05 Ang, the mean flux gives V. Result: 105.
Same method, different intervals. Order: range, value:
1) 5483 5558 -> 102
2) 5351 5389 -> 102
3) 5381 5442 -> 104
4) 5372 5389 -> 95.9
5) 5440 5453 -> 99.5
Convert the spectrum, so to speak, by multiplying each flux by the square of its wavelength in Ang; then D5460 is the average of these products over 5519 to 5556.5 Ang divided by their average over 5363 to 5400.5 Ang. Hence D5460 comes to 1.11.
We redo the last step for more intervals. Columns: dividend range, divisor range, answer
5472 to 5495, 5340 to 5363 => 1.03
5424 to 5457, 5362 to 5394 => 1.08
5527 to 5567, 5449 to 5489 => 1.04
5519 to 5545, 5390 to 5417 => 1.11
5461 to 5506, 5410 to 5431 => 0.91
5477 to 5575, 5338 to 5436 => 1.05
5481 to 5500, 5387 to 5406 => 1.08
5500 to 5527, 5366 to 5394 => 1.10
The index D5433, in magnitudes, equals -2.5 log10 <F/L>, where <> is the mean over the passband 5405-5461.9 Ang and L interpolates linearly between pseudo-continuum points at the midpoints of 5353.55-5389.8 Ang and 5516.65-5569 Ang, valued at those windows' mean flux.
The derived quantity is -0.03 mag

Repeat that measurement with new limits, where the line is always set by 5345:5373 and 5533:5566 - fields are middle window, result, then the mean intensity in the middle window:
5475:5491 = 0.02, 102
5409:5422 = -0.10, 114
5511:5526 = -0.04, 107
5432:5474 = 0.01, 103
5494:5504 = 0.06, 97.9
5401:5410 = 0.10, 94.6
